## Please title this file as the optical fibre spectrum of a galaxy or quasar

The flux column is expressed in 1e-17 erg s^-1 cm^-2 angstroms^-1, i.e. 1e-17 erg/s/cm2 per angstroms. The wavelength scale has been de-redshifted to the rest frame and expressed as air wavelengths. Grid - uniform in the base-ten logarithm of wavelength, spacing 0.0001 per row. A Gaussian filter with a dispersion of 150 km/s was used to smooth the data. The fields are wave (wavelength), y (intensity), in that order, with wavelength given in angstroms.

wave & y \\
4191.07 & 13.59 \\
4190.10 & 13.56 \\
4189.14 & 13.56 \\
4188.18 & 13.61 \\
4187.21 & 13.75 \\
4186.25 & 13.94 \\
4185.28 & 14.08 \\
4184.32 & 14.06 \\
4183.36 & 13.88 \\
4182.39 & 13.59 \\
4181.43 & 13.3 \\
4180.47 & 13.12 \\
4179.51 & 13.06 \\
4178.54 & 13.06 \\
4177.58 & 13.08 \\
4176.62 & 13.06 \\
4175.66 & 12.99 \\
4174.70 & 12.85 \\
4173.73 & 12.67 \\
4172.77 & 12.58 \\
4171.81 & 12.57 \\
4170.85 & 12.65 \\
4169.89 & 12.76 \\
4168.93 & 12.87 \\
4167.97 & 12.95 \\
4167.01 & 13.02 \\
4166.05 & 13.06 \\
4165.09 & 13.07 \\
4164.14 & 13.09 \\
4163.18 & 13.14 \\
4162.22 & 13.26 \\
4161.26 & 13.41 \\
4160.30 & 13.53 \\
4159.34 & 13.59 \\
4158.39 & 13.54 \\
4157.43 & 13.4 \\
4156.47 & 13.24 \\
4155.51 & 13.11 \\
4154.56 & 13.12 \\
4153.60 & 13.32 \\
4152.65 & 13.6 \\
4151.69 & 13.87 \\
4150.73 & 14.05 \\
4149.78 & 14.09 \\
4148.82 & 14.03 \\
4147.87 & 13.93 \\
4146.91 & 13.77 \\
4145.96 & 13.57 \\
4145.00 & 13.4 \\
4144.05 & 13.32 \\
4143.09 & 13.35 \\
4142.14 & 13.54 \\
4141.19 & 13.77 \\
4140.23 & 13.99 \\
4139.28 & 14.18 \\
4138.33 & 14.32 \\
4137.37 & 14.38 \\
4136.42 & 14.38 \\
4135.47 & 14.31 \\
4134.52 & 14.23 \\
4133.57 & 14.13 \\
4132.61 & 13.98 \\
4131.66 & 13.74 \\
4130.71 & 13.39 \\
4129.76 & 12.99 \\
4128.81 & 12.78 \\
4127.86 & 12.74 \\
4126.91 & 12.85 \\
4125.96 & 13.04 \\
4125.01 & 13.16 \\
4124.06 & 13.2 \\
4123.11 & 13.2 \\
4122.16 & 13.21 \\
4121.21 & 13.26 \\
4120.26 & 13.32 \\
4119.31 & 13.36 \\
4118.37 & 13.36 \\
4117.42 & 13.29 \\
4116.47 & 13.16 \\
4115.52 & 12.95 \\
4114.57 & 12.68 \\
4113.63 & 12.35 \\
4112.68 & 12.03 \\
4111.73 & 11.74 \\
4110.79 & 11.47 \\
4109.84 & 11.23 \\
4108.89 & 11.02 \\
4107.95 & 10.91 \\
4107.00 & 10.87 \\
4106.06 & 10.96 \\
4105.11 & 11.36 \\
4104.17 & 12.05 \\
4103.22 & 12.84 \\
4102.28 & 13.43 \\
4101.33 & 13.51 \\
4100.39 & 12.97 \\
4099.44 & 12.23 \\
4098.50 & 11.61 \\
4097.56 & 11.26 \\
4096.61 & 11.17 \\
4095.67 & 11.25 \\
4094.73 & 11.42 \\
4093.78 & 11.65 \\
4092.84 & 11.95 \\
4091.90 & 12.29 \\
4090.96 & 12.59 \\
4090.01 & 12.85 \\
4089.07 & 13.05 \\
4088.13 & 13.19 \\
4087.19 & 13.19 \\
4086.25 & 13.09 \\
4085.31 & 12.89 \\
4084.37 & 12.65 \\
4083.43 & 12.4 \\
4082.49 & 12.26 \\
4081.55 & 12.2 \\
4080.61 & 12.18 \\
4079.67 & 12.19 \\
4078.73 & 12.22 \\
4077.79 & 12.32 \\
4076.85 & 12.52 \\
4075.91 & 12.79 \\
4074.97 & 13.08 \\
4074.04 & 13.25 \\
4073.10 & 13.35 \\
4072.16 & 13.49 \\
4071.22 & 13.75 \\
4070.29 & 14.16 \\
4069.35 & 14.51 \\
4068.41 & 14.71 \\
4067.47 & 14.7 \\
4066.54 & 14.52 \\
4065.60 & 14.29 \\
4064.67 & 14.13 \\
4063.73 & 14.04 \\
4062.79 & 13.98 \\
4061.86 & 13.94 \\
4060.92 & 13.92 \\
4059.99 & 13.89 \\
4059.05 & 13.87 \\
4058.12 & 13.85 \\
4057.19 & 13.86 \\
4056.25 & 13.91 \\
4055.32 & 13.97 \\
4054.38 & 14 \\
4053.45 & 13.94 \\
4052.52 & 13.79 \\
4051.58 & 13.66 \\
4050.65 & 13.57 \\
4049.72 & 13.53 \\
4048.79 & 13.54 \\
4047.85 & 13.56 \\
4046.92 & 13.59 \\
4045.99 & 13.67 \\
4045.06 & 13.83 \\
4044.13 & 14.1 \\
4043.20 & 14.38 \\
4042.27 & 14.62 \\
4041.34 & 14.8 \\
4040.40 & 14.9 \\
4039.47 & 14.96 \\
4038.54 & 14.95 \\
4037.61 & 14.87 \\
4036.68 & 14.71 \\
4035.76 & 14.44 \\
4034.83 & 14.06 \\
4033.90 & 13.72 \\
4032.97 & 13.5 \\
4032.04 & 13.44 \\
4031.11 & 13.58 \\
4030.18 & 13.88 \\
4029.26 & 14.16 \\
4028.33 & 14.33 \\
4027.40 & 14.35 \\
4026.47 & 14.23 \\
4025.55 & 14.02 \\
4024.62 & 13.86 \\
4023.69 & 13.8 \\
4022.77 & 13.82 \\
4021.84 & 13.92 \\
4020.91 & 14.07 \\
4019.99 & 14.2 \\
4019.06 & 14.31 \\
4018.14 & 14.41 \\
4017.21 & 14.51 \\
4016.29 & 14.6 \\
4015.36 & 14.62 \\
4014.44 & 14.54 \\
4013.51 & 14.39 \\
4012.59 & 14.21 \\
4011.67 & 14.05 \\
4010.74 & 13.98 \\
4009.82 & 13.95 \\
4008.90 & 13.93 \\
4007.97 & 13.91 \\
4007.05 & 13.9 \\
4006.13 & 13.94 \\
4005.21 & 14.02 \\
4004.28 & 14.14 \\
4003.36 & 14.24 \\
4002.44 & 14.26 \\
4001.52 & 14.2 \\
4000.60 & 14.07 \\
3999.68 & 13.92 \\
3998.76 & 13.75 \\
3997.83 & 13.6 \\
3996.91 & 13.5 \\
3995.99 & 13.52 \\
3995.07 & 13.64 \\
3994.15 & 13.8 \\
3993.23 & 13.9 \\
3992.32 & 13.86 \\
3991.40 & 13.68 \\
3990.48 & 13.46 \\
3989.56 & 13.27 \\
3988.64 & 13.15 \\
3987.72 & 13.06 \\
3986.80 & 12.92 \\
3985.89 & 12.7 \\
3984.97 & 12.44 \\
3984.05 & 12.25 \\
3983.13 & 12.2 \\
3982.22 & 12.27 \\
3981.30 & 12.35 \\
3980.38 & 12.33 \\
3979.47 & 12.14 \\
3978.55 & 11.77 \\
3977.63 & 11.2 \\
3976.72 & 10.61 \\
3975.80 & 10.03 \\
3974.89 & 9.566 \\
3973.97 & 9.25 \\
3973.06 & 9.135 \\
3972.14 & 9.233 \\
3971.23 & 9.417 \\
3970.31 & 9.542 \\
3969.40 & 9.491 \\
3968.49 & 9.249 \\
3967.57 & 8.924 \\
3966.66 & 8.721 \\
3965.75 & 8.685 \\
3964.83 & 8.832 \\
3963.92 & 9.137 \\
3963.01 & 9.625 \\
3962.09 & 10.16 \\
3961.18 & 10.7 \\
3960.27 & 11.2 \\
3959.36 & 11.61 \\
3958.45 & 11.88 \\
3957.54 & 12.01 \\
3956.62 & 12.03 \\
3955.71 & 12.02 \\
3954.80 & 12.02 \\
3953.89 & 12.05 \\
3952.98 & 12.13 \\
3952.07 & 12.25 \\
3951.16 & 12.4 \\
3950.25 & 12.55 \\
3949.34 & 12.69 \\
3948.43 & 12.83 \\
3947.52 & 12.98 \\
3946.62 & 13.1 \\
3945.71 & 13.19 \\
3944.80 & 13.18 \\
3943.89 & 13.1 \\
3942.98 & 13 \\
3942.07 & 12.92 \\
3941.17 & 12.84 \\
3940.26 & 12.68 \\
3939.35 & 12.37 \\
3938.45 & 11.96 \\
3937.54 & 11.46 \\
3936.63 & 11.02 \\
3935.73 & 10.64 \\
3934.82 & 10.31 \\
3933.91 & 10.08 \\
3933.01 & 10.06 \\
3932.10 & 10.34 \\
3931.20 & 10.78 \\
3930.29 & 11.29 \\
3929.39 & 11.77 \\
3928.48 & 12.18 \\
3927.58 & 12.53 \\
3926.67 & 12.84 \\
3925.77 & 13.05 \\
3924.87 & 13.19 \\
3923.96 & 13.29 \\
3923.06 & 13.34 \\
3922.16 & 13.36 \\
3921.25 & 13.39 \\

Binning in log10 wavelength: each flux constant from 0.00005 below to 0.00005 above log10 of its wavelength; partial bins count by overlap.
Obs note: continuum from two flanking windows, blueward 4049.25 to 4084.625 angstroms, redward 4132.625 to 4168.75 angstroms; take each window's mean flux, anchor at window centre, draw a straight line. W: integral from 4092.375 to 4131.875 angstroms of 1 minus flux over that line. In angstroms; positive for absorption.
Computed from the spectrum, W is 3.4 angstroms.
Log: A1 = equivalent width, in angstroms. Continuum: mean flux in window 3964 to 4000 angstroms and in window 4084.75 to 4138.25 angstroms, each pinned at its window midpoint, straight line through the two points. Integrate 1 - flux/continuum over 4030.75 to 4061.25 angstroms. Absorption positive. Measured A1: -4.7 angstroms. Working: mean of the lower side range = 11.6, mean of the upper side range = 12.7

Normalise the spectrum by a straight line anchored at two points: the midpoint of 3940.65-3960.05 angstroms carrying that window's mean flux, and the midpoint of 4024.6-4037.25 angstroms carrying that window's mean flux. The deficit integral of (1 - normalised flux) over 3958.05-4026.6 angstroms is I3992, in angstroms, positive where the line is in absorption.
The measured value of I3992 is 4.2 angstroms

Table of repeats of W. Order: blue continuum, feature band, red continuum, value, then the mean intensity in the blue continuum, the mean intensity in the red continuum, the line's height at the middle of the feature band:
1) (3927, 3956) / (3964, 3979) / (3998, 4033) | 3.82 angstroms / 12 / 14.1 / 12.9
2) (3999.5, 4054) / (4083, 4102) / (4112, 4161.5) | 1.88 angstroms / 14.1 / 13.5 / 13.7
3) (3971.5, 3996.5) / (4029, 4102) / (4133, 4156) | -2.49 angstroms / 12.1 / 13.8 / 13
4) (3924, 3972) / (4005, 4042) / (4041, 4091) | -4.13 angstroms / 11.4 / 13.5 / 12.8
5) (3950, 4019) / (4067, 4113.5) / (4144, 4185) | 1.55 angstroms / 12.3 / 13.3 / 12.9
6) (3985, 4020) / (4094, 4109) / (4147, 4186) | 1.89 angstroms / 13.9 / 13.3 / 13.5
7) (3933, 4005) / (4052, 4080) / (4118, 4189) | -2.19 angstroms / 11.9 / 13.4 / 12.7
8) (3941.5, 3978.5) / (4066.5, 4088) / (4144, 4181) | -1.38 angstroms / 11.1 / 13.3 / 12.3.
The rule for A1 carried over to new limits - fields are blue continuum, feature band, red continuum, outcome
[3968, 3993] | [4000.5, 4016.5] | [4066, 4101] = -3.1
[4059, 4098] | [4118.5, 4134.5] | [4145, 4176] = -0.2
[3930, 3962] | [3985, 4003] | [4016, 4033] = -0.5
